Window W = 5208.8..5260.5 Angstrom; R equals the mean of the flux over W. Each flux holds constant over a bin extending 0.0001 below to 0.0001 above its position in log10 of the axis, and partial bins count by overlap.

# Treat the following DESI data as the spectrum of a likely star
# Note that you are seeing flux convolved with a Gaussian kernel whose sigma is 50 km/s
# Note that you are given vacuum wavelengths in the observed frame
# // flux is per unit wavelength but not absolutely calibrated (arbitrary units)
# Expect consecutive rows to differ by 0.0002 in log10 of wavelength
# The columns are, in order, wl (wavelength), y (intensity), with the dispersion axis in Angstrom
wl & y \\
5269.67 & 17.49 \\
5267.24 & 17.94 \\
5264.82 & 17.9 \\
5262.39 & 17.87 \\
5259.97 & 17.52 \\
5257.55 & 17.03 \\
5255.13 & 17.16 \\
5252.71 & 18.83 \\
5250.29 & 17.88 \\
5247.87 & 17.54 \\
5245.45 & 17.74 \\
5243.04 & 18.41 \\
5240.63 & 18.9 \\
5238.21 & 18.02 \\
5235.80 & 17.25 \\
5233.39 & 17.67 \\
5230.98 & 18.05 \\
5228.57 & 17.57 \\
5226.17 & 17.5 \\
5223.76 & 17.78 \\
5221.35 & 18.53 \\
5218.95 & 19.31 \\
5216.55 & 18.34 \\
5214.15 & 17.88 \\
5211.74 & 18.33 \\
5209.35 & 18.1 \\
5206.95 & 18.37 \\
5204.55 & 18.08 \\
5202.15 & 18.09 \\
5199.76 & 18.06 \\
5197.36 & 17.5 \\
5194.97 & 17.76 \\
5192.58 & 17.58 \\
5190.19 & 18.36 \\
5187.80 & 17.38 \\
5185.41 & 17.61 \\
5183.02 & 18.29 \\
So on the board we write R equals 18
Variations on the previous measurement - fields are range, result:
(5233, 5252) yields 18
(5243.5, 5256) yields 17.9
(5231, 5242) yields 18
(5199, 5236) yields 18.1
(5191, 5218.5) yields 18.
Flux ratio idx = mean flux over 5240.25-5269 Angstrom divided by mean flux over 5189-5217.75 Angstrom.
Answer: 0.99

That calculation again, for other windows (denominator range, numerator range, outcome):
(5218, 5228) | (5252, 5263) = 0.97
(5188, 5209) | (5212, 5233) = 1.01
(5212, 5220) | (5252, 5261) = 0.95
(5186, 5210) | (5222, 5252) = 1.00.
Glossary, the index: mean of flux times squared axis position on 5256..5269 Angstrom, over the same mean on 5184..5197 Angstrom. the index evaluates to 1.0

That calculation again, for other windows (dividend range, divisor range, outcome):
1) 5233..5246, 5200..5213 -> 1.00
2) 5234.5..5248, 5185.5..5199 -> 1.04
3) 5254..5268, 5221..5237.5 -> 1.00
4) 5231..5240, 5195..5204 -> 1.01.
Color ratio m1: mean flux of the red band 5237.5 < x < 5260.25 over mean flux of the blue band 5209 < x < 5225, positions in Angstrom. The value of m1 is 1.0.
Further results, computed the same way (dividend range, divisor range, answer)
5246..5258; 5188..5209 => 0.99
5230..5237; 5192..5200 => 1.00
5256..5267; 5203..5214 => 0.97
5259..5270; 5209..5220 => 0.97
